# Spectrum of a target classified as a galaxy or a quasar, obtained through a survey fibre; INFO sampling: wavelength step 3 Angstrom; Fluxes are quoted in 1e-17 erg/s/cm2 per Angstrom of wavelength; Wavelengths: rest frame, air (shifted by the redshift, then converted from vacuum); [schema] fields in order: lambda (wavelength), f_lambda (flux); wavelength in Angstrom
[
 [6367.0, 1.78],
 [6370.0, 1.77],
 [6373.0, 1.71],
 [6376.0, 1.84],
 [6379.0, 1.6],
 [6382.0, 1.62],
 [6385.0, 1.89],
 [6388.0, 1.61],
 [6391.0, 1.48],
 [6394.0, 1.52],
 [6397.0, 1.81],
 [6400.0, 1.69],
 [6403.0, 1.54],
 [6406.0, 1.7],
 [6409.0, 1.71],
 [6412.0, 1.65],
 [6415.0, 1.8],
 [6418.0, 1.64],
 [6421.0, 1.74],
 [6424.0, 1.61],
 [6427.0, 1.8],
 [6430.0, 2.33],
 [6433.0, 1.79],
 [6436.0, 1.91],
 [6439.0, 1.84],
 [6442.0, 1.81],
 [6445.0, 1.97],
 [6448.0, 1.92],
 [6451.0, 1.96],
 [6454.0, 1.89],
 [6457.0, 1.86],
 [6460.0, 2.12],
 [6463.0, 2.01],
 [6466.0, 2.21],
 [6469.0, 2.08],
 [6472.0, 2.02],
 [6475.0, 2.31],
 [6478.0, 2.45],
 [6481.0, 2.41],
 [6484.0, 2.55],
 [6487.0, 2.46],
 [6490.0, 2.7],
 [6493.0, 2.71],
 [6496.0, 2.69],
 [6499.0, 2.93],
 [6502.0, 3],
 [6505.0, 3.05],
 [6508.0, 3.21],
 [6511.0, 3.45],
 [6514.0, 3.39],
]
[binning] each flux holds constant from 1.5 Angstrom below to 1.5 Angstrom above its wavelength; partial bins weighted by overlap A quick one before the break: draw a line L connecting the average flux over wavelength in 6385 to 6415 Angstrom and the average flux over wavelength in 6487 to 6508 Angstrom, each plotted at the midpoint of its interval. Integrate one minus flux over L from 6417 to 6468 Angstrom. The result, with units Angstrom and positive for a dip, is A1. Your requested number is 6.1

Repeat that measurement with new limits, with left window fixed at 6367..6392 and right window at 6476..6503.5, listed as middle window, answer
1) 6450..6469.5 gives 3.1 Angstrom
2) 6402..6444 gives 5.9 Angstrom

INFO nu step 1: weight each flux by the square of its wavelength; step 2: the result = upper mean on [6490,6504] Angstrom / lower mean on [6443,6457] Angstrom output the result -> 1.5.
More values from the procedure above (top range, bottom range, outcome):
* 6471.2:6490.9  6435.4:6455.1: 1.29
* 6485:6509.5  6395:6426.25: 1.73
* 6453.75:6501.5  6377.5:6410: 1.47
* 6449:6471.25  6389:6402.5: 1.27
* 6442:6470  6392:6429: 1.19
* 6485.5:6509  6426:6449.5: 1.50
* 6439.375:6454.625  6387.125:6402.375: 1.20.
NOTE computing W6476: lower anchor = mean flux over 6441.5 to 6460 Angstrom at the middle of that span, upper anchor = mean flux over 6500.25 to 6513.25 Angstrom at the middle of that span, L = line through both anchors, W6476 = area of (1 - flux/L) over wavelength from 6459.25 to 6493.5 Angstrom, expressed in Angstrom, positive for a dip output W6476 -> 2.4 Angstrom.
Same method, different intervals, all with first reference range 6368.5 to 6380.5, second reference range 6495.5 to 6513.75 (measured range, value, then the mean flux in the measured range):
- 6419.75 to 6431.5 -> 2.1 Angstrom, 1.87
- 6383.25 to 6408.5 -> 3.8 Angstrom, 1.66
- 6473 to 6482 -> 1.4 Angstrom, 2.37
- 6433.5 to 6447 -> 3.0 Angstrom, 1.88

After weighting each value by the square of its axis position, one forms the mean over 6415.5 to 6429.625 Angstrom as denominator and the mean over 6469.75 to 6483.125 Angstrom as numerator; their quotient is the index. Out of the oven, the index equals 1.33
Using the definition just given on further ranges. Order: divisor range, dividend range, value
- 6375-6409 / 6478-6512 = 1.74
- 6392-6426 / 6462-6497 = 1.46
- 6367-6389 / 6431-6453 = 1.12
